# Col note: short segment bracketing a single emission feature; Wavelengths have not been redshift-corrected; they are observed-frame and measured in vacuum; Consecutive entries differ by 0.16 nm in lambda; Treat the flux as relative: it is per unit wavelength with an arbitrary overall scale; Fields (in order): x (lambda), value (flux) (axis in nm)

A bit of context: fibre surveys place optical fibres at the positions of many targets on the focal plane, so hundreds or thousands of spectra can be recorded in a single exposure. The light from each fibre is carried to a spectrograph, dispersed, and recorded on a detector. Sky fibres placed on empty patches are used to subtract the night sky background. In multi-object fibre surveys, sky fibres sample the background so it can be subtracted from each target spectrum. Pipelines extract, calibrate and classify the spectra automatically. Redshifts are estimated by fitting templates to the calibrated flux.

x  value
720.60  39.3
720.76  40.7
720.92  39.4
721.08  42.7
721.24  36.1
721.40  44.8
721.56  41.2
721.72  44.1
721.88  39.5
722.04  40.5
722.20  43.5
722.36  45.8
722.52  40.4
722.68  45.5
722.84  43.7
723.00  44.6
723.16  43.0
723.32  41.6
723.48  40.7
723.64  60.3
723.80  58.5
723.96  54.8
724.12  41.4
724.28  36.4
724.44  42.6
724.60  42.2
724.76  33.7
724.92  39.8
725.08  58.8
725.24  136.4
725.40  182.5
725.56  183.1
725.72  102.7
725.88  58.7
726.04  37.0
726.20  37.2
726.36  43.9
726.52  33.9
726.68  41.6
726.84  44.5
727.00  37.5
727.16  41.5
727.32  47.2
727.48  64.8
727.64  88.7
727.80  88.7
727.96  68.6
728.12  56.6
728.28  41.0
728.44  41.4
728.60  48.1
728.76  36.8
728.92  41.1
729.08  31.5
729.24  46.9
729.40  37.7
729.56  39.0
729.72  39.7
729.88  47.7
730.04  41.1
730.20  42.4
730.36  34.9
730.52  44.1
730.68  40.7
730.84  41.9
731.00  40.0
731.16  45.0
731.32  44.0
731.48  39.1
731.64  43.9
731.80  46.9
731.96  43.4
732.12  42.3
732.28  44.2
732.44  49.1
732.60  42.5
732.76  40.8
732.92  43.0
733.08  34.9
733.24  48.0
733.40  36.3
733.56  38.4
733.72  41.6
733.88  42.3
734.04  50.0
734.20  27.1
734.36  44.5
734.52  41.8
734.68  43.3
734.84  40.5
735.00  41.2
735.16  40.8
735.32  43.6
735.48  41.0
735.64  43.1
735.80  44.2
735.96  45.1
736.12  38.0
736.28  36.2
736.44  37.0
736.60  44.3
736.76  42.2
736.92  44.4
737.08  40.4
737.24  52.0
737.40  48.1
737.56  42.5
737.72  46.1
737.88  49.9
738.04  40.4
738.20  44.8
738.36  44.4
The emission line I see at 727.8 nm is [N II]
